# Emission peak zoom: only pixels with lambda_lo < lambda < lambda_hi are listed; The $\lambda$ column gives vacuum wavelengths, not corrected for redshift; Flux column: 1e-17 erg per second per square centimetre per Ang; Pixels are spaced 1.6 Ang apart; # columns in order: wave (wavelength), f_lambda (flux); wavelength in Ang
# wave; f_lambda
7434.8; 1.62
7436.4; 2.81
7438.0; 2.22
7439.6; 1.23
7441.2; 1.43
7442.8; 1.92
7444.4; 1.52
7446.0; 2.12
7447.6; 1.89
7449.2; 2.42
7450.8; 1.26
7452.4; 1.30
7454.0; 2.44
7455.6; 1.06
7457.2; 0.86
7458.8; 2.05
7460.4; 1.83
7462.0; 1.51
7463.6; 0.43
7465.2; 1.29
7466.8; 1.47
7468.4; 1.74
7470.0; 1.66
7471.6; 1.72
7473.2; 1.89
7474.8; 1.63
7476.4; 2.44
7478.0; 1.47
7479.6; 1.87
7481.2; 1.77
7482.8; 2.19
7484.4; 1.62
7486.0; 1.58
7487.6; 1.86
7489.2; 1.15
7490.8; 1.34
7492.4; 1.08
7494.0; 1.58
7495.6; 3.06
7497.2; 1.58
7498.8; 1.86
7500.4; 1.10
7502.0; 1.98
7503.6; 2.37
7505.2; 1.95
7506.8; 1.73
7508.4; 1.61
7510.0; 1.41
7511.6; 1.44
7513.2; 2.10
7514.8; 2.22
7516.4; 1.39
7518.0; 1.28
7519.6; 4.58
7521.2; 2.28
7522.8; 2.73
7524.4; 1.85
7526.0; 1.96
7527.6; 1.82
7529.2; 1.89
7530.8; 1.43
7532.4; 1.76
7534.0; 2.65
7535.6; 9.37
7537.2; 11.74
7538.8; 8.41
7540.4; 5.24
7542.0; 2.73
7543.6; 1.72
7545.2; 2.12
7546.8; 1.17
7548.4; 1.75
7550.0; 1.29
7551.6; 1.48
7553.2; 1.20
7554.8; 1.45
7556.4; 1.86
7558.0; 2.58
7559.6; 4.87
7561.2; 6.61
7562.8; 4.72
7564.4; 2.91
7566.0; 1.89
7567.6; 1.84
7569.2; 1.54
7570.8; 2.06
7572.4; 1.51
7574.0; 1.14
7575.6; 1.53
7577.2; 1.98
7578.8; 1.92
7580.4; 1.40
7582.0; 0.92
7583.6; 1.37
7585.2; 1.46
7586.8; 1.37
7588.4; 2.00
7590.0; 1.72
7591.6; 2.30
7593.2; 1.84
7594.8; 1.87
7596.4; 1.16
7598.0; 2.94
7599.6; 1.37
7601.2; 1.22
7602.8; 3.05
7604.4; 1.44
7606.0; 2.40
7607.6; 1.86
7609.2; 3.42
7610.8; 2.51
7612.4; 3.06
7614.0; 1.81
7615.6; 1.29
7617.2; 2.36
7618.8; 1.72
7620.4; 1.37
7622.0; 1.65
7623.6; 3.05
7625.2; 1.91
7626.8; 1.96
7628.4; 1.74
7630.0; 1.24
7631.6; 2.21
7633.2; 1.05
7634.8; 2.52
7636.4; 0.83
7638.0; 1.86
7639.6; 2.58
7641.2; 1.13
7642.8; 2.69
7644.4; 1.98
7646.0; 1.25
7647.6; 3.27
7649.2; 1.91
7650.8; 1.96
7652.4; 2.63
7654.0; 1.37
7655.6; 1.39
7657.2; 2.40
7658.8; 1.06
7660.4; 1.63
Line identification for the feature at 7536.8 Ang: H-alpha 6563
